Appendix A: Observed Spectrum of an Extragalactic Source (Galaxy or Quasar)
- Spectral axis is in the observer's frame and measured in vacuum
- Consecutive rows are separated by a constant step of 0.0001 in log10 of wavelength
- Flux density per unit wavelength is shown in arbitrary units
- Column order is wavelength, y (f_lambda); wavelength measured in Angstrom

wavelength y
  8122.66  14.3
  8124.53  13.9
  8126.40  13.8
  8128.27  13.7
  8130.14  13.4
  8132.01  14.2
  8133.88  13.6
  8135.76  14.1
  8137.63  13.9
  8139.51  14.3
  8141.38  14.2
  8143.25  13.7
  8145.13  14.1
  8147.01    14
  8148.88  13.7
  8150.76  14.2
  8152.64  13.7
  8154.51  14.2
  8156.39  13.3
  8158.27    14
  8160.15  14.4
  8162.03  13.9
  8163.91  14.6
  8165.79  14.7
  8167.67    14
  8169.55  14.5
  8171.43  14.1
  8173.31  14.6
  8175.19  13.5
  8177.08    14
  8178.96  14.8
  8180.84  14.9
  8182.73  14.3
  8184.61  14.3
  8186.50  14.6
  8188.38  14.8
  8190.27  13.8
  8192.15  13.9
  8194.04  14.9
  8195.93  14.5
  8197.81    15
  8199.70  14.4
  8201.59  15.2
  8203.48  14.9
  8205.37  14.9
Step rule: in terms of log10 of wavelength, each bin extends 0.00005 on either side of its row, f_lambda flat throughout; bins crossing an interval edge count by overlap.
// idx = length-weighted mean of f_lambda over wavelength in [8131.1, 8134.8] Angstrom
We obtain 13.9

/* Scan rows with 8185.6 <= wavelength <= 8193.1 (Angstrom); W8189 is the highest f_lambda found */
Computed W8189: 14.8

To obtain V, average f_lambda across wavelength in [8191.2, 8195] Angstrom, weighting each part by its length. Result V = 14.4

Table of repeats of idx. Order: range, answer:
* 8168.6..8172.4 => 14.3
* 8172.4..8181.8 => 14.4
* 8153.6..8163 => 14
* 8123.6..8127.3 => 13.9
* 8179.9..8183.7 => 14.6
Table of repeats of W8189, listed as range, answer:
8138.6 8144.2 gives 14.3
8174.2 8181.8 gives 14.9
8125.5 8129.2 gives 13.8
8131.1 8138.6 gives 14.2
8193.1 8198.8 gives 15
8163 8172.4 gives 14.7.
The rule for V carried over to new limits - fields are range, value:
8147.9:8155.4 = 14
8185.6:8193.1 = 14.3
